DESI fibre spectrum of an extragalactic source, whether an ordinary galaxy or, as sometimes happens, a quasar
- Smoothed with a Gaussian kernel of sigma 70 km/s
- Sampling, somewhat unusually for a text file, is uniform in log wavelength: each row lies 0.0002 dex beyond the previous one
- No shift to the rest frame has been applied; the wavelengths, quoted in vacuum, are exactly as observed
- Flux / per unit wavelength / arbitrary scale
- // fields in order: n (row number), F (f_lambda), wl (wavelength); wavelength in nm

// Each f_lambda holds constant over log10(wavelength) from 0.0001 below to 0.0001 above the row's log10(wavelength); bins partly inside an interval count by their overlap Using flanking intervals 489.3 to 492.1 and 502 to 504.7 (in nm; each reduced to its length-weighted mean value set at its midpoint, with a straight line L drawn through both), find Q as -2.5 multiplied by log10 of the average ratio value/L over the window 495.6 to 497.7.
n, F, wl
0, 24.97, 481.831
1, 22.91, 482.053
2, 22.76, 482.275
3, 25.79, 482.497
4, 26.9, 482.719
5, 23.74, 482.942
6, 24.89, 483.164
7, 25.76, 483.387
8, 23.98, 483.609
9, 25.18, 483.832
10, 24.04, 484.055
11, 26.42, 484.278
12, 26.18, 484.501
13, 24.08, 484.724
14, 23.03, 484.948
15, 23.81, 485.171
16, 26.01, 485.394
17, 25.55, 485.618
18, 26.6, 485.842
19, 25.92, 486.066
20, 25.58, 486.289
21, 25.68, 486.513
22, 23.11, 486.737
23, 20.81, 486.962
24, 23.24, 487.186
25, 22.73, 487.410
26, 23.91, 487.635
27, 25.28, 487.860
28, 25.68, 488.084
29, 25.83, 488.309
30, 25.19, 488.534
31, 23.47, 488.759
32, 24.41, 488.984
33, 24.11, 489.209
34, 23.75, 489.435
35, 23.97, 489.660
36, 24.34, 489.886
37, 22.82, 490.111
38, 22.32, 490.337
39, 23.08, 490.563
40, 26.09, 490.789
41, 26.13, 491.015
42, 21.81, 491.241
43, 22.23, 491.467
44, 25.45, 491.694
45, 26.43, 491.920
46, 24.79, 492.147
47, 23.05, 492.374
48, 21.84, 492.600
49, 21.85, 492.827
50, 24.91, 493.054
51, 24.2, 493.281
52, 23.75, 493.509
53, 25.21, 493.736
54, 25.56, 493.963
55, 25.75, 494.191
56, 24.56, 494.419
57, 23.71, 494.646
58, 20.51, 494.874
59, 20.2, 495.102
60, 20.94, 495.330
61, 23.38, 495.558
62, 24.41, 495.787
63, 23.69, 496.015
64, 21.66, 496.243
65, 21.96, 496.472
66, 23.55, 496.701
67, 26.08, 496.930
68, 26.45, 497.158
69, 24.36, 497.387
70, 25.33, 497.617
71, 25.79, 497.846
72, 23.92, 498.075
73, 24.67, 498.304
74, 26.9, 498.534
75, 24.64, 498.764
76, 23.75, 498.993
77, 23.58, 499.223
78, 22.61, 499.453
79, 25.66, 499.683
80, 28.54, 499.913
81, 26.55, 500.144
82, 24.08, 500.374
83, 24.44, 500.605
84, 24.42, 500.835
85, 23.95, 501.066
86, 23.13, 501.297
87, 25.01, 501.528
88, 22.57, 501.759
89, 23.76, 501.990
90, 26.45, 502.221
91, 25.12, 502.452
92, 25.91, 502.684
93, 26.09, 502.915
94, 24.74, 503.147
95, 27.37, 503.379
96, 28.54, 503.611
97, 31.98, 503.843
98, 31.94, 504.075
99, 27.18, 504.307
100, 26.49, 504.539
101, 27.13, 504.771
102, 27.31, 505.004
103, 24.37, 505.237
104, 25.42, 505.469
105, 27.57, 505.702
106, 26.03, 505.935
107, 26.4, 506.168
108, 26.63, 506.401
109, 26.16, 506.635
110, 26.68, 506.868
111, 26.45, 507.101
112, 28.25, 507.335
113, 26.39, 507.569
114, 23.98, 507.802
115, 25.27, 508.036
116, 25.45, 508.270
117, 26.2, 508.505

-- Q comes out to 0.06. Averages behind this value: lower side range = 24.1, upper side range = 27.3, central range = 24.1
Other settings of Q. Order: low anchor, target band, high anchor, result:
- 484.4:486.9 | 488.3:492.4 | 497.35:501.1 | 0.04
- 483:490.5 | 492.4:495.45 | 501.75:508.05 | 0.09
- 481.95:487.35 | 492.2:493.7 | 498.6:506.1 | 0.08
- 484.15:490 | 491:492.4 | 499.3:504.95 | 0.03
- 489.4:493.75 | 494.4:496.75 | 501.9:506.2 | 0.11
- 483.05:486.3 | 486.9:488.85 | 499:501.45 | 0.04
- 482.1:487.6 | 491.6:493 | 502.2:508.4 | 0.06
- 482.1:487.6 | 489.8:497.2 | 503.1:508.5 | 0.08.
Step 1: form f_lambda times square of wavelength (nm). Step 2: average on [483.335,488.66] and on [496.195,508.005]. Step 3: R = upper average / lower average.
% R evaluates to 1.11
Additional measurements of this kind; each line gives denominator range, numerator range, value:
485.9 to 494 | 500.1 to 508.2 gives 1.15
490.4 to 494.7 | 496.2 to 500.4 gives 1.05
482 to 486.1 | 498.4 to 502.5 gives 1.06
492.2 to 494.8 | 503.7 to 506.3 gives 1.20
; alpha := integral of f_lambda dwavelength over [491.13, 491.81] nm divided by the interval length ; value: 23.2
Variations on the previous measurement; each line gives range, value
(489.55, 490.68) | 23.3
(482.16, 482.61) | 24.3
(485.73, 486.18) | 26.3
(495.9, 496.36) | 22.7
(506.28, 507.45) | 26.8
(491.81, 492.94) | 23.6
